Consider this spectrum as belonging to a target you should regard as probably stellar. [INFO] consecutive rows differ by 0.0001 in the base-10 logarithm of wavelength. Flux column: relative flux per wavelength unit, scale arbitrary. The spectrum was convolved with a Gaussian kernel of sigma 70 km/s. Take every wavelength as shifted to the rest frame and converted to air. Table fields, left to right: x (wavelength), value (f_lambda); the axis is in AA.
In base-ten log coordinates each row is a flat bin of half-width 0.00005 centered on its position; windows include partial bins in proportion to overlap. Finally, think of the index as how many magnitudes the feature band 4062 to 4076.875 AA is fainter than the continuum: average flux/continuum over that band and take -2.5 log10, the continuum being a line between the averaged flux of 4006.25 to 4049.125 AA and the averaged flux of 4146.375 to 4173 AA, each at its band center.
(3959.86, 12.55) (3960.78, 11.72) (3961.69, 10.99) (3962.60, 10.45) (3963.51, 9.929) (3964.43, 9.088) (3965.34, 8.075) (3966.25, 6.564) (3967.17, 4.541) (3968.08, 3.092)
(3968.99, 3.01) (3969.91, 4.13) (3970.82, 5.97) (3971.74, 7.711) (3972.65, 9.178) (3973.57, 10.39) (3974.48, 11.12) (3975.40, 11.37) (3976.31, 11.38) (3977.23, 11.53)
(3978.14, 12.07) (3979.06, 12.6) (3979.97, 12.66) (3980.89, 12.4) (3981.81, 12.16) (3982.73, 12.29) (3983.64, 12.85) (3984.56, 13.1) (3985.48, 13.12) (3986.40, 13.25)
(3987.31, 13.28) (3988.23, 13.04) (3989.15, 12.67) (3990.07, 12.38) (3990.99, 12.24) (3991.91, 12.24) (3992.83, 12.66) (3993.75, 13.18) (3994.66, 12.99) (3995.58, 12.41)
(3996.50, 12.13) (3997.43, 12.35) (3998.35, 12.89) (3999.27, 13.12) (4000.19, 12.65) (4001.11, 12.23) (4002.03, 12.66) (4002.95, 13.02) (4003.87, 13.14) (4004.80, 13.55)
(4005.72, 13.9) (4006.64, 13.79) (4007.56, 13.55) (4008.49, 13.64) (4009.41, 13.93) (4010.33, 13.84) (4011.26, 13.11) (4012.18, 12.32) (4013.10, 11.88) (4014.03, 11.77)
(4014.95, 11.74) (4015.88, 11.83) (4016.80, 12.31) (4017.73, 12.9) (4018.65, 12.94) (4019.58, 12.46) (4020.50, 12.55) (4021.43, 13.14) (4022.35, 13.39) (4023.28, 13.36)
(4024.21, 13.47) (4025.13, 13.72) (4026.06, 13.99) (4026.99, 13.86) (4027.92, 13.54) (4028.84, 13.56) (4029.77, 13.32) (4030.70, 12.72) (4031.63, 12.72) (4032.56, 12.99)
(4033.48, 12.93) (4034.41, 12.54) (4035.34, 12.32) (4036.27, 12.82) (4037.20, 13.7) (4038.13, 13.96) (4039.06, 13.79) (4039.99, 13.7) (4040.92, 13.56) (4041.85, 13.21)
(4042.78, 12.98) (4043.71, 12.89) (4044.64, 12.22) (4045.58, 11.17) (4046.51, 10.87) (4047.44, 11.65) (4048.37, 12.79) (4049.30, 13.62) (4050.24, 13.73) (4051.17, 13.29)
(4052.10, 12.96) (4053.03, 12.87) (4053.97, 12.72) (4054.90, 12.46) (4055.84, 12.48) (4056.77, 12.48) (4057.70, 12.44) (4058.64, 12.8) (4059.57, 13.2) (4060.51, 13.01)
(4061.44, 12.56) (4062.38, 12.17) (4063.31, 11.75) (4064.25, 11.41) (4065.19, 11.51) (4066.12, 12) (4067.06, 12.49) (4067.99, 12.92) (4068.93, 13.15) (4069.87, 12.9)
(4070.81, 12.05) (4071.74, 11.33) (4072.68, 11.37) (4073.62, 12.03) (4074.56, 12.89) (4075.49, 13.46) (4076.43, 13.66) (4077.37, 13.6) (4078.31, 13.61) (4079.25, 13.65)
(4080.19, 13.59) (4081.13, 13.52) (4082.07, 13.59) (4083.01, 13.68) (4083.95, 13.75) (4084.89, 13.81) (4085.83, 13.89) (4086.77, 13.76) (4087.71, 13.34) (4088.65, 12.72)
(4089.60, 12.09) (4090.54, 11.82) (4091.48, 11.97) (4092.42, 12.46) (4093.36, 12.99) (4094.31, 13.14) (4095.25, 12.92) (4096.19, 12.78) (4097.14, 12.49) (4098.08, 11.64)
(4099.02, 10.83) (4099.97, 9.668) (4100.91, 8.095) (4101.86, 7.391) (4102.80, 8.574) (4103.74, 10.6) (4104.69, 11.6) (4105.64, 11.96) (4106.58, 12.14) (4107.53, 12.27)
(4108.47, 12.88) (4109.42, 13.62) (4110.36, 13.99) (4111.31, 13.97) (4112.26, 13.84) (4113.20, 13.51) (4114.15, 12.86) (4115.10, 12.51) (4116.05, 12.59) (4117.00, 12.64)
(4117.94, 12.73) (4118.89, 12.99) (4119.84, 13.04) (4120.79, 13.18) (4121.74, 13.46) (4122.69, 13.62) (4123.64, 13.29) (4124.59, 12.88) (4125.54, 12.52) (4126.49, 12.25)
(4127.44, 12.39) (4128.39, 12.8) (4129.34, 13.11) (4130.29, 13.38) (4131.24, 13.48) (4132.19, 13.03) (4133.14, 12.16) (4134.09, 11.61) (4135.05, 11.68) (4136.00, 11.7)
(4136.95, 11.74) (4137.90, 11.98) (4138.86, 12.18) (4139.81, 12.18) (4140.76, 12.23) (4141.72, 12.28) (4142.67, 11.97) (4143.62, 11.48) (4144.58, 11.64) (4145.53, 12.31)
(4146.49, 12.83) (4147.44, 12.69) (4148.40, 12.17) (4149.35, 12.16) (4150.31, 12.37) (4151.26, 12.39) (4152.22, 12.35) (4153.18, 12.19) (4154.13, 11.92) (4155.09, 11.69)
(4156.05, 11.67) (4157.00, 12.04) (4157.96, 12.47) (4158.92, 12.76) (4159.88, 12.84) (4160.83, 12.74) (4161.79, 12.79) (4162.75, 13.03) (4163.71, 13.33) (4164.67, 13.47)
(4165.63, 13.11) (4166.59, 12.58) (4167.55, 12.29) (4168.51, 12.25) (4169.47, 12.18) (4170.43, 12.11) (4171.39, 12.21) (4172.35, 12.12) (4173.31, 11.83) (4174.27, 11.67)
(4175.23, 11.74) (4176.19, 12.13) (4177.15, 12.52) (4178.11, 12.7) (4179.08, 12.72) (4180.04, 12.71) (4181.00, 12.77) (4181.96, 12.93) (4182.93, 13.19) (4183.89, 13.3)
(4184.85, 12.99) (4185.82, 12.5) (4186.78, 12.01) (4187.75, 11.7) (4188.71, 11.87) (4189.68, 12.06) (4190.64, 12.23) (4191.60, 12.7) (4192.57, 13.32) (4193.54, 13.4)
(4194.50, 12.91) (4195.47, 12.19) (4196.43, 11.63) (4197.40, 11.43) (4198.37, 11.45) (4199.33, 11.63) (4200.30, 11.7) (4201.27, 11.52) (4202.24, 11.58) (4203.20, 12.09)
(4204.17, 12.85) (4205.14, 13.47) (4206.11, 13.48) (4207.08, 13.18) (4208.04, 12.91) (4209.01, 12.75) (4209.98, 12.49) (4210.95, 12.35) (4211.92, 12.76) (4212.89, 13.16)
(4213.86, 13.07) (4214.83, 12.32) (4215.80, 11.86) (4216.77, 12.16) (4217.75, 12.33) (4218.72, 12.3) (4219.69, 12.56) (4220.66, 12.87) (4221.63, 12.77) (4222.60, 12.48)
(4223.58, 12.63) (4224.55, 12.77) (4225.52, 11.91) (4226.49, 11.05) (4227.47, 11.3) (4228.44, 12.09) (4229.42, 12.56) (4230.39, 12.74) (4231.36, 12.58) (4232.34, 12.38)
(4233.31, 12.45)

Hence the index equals 0.04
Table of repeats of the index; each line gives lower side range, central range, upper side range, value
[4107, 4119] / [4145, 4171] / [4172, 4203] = 0.01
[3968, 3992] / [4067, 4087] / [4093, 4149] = -0.11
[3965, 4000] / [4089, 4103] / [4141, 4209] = 0.04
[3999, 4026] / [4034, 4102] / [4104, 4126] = 0.03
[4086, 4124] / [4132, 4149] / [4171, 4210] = 0.02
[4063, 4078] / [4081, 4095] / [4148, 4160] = -0.06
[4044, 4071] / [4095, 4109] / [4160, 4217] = 0.13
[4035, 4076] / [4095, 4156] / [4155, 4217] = 0.03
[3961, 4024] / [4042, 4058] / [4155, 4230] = -0.07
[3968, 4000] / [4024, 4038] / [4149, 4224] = -0.14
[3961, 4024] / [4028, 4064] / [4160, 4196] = -0.08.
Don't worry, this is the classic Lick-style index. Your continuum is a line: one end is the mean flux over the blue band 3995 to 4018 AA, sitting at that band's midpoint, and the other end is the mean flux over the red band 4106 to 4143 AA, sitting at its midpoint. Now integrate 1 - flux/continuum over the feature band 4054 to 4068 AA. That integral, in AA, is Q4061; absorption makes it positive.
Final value 0.5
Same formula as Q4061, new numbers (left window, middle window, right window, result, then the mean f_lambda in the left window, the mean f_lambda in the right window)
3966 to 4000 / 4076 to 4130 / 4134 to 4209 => -3.46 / 11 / 12.3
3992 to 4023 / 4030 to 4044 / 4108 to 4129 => -0.24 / 12.8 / 13.1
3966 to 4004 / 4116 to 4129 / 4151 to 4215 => -0.91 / 11.2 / 12.5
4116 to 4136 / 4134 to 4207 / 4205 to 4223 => 2.29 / 12.8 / 12.7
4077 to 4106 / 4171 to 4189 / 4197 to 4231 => -0.12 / 12.2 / 12.4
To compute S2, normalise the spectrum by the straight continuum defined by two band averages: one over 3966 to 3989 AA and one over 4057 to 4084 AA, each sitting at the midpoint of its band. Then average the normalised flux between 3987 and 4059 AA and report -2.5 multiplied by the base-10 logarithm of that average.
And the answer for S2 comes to -0.13 mag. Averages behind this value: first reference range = 10.2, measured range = 12.9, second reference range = 12.7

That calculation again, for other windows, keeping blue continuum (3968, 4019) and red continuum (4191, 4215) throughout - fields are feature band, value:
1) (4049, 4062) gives -0.07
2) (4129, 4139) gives -0.01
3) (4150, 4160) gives 0.01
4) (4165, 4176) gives 0.02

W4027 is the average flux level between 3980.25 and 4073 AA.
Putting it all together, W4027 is 12.8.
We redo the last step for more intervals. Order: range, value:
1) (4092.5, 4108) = 11.2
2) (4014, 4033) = 13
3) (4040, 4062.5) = 12.7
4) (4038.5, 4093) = 12.8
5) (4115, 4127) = 12.9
